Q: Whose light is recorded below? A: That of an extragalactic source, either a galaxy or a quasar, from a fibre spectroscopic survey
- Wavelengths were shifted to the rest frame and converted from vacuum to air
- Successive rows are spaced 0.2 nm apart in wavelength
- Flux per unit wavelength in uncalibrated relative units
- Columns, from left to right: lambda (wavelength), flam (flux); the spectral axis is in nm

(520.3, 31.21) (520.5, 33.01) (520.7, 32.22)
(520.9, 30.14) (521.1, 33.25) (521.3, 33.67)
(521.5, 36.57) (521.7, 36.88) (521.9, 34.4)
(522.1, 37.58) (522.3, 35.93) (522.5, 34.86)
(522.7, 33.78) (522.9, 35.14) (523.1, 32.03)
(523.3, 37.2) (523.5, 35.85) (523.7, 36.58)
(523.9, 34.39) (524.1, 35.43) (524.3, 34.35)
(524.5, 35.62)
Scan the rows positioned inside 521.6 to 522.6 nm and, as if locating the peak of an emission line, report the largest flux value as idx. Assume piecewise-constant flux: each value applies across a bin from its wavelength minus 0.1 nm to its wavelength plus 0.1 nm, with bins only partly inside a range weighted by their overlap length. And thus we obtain 37.58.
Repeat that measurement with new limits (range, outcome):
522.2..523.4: 37.2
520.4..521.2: 33.25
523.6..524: 36.58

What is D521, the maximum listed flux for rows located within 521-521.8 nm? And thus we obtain 36.88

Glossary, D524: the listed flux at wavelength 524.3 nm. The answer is 34.35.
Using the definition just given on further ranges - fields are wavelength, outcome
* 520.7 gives 32.22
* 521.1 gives 33.25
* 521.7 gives 36.88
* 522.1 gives 37.58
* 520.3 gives 31.21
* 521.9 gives 34.4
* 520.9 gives 30.14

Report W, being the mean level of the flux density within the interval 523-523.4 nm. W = 34.6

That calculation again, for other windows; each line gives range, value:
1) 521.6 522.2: 36.3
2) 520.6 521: 31.2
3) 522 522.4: 36.8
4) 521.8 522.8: 35.3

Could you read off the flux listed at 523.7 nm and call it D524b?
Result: 36.58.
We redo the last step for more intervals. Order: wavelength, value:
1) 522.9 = 35.14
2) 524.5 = 35.62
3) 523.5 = 35.85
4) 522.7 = 33.78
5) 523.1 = 32.03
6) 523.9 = 34.39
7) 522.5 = 34.86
